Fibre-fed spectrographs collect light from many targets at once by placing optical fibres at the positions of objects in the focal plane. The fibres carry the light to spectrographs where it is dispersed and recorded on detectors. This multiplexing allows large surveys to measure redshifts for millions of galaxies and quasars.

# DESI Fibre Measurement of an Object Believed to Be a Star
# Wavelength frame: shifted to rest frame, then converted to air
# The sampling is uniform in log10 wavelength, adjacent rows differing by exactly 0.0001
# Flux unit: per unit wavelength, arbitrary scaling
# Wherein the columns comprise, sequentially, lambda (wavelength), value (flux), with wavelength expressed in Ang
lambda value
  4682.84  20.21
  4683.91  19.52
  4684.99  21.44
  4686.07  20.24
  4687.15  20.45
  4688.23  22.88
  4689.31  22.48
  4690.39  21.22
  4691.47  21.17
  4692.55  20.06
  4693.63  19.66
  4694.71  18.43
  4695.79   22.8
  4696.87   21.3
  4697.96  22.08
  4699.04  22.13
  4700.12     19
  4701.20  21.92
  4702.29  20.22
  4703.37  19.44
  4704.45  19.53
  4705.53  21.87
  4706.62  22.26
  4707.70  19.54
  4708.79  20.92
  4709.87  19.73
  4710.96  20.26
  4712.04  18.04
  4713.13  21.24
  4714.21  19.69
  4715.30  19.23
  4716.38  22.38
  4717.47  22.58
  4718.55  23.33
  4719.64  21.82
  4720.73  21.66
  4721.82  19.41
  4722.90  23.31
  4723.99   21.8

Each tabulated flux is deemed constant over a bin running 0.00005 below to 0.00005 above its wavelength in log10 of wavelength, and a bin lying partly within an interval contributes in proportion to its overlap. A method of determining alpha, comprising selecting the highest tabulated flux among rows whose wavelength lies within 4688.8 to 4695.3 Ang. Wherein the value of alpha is 22.48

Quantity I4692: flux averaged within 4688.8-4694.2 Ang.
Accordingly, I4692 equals 20.9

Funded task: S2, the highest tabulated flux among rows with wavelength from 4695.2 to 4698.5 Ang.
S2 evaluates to 22.8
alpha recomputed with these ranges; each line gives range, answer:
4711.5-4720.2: 23.33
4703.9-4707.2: 22.26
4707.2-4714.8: 21.24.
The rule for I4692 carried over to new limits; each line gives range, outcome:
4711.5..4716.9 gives 20.1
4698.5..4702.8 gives 20.8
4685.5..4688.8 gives 21.2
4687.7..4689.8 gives 22.7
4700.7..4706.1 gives 20.6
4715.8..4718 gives 22.4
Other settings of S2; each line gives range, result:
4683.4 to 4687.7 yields 21.44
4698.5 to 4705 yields 22.13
